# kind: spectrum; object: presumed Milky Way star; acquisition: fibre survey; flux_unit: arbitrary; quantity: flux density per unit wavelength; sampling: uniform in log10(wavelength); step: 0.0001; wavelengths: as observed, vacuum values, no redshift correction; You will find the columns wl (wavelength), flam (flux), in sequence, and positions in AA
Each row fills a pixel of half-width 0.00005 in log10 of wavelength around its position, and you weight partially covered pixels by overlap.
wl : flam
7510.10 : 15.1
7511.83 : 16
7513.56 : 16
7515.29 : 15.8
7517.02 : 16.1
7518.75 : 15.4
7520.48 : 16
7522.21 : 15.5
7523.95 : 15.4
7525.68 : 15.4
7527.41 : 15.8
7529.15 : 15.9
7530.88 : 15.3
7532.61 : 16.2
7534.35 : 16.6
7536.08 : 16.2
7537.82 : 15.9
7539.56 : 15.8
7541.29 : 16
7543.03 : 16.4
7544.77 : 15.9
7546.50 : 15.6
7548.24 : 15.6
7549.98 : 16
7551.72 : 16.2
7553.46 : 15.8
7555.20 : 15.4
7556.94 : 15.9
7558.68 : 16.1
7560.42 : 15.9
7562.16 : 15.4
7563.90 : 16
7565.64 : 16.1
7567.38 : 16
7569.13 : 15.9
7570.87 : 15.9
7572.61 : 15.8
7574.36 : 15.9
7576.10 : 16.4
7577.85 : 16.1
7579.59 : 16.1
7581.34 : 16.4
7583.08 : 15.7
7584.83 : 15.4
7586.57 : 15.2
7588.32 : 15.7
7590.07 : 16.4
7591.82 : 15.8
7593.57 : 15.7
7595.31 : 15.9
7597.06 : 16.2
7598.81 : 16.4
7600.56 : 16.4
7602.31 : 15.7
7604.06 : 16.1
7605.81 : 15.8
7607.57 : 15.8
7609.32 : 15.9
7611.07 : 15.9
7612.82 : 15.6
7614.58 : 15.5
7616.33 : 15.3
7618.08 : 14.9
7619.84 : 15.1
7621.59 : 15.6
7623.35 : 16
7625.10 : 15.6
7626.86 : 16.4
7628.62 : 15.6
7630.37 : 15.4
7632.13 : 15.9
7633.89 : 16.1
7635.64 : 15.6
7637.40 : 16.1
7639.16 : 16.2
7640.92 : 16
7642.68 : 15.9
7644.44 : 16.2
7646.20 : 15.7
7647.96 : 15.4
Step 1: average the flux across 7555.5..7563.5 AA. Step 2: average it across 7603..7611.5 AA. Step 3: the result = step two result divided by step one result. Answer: 1.01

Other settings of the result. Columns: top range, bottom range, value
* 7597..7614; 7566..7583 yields 0.99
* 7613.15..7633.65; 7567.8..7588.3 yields 0.98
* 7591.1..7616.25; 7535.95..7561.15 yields 1.00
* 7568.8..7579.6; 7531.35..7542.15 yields 1.00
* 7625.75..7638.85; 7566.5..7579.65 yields 0.99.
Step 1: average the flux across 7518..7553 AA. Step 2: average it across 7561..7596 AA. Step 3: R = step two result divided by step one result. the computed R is 1.0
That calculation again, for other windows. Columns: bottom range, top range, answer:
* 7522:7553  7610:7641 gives 0.99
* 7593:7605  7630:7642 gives 0.99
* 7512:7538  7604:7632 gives 0.99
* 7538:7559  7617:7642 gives 0.99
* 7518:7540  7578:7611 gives 1.01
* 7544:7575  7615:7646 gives 0.99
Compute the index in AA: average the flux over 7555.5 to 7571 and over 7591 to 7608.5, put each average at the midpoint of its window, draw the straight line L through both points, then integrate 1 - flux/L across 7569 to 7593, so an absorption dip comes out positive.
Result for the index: 0.0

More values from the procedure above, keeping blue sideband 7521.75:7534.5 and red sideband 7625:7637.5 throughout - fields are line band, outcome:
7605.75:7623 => 0.3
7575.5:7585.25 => -0.2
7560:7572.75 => -0.1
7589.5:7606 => -0.3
